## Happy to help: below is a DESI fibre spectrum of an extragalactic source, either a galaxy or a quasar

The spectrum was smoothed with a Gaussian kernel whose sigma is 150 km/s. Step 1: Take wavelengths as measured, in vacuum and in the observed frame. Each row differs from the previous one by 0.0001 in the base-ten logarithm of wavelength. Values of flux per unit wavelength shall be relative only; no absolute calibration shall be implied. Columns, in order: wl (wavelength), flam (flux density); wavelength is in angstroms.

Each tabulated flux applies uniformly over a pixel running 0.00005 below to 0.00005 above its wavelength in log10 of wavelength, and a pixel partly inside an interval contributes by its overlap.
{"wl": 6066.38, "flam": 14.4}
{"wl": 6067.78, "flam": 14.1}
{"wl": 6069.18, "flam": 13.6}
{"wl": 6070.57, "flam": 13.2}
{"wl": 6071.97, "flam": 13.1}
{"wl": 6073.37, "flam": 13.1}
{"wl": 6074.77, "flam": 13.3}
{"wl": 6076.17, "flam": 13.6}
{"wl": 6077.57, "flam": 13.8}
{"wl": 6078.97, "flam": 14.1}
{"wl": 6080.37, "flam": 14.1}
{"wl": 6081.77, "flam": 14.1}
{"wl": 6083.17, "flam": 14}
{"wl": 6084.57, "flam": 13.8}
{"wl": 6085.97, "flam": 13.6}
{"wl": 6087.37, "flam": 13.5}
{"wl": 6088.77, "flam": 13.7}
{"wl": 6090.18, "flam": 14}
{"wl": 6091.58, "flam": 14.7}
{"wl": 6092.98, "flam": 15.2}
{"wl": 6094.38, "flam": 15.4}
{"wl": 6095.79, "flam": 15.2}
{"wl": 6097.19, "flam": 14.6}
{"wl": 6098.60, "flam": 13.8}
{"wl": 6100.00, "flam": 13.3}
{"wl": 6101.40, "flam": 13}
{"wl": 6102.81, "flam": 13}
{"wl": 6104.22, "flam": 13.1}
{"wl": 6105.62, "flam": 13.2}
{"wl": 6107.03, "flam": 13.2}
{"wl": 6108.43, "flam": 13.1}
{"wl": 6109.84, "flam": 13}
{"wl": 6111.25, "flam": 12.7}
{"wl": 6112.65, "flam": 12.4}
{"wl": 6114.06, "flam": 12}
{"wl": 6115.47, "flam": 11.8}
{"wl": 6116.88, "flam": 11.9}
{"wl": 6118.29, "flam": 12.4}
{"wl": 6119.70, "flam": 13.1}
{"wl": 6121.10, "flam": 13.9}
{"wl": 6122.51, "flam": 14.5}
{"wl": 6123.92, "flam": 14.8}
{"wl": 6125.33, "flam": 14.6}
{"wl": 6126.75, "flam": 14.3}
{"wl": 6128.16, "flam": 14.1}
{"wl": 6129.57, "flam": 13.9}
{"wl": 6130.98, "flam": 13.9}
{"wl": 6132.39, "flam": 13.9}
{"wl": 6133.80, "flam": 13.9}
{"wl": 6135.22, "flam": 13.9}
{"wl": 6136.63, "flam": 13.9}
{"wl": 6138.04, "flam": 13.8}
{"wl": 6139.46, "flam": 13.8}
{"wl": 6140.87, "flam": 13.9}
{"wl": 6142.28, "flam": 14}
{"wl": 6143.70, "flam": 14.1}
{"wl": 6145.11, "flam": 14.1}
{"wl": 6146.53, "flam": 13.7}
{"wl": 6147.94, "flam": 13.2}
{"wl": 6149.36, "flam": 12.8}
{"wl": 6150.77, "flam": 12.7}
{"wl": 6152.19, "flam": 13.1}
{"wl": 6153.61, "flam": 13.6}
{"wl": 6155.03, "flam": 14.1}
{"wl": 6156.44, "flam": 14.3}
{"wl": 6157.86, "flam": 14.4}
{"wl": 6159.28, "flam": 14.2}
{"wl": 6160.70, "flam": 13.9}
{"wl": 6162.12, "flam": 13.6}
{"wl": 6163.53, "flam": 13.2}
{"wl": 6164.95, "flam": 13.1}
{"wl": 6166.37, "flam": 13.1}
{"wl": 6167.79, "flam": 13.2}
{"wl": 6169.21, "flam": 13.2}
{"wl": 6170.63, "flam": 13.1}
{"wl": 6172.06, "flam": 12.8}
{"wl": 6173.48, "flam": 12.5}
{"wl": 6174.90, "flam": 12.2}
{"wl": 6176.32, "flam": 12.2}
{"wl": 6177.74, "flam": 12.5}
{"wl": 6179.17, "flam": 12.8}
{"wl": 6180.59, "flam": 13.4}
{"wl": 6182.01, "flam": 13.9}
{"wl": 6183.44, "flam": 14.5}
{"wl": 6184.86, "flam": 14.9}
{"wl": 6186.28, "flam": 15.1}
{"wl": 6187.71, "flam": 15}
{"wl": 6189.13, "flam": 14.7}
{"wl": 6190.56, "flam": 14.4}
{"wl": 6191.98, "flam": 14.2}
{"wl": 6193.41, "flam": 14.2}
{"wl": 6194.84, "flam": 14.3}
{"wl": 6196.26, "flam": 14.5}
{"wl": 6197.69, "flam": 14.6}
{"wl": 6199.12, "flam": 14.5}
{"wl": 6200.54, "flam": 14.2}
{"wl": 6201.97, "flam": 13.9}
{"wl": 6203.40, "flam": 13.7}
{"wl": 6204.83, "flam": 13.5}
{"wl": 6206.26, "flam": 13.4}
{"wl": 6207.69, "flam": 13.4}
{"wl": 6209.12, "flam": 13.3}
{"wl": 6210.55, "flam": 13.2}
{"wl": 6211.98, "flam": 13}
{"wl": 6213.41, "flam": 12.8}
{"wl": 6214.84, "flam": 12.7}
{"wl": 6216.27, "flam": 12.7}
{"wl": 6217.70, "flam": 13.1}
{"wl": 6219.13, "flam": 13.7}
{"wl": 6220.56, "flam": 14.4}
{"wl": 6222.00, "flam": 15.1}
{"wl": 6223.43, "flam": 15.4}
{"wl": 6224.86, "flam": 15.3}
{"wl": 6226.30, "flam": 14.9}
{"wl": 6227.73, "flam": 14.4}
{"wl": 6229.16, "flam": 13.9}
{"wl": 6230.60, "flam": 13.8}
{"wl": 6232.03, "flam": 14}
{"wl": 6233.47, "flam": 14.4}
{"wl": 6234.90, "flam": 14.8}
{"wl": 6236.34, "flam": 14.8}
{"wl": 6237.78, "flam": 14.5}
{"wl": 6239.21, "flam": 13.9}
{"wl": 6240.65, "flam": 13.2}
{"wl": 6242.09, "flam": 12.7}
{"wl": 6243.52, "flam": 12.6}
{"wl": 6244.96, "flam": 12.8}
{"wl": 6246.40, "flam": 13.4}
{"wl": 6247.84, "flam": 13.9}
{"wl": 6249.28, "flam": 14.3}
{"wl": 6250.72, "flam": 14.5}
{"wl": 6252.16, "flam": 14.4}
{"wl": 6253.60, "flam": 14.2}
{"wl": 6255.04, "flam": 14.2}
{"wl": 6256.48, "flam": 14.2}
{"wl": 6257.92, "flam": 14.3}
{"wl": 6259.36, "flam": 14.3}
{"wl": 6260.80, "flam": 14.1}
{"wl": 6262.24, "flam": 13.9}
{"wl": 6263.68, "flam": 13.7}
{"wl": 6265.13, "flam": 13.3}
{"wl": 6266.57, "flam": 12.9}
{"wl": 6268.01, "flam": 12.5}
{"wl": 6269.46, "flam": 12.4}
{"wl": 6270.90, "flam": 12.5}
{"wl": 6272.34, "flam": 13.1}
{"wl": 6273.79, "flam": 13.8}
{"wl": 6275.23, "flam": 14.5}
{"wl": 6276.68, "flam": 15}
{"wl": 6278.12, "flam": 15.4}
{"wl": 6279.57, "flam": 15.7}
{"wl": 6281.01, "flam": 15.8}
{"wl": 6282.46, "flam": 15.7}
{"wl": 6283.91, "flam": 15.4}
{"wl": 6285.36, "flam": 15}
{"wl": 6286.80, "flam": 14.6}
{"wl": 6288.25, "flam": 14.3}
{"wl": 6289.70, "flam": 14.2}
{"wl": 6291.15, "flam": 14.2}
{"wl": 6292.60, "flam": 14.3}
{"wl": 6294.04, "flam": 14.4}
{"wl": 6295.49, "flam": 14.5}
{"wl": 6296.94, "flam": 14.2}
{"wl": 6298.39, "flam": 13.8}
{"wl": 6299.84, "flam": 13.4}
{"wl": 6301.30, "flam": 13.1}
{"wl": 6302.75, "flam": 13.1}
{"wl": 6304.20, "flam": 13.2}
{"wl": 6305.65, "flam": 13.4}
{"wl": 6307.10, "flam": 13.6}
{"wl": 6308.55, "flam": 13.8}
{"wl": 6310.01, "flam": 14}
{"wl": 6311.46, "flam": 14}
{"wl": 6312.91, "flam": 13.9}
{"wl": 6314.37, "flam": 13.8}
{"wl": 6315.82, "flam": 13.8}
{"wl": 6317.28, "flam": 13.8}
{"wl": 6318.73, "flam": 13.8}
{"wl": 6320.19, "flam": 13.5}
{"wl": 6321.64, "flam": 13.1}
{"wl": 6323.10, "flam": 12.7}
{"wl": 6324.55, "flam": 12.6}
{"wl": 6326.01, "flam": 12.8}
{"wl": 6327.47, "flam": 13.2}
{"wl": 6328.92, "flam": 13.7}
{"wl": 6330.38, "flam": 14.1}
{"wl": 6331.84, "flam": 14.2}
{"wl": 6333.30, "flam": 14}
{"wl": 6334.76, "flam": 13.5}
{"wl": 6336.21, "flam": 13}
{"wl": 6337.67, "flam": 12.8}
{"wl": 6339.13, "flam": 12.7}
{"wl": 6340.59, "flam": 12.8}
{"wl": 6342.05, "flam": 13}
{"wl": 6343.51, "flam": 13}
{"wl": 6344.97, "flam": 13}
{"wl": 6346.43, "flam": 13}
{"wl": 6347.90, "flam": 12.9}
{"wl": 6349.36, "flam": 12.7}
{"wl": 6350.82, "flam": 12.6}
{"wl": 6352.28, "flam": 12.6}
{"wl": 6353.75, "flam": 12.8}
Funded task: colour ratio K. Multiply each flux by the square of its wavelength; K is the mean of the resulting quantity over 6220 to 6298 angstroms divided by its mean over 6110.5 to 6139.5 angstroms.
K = 1.1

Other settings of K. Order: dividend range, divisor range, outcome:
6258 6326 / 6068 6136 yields 1.08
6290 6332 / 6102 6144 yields 1.08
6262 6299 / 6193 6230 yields 1.04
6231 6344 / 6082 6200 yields 1.06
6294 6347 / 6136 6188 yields 1.04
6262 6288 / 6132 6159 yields 1.08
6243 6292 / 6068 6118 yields 1.10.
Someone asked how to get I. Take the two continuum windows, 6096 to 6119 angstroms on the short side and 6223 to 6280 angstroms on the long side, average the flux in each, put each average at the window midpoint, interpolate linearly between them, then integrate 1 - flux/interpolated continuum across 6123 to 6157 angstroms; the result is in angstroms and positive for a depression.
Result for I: -1.7 angstroms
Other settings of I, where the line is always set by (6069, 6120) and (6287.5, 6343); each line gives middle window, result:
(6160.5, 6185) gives 0.6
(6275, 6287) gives -1.5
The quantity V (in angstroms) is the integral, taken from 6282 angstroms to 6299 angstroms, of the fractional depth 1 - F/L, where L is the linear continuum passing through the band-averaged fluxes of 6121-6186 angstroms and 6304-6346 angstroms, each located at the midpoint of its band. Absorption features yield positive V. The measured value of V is -1.4 angstroms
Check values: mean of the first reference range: 13.6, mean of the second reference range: 13.4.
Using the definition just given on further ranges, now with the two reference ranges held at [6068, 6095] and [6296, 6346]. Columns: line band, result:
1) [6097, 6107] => 0.4 angstroms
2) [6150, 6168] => 0.2 angstroms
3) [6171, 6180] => 0.8 angstroms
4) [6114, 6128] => 0.4 angstroms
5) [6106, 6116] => 0.9 angstroms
